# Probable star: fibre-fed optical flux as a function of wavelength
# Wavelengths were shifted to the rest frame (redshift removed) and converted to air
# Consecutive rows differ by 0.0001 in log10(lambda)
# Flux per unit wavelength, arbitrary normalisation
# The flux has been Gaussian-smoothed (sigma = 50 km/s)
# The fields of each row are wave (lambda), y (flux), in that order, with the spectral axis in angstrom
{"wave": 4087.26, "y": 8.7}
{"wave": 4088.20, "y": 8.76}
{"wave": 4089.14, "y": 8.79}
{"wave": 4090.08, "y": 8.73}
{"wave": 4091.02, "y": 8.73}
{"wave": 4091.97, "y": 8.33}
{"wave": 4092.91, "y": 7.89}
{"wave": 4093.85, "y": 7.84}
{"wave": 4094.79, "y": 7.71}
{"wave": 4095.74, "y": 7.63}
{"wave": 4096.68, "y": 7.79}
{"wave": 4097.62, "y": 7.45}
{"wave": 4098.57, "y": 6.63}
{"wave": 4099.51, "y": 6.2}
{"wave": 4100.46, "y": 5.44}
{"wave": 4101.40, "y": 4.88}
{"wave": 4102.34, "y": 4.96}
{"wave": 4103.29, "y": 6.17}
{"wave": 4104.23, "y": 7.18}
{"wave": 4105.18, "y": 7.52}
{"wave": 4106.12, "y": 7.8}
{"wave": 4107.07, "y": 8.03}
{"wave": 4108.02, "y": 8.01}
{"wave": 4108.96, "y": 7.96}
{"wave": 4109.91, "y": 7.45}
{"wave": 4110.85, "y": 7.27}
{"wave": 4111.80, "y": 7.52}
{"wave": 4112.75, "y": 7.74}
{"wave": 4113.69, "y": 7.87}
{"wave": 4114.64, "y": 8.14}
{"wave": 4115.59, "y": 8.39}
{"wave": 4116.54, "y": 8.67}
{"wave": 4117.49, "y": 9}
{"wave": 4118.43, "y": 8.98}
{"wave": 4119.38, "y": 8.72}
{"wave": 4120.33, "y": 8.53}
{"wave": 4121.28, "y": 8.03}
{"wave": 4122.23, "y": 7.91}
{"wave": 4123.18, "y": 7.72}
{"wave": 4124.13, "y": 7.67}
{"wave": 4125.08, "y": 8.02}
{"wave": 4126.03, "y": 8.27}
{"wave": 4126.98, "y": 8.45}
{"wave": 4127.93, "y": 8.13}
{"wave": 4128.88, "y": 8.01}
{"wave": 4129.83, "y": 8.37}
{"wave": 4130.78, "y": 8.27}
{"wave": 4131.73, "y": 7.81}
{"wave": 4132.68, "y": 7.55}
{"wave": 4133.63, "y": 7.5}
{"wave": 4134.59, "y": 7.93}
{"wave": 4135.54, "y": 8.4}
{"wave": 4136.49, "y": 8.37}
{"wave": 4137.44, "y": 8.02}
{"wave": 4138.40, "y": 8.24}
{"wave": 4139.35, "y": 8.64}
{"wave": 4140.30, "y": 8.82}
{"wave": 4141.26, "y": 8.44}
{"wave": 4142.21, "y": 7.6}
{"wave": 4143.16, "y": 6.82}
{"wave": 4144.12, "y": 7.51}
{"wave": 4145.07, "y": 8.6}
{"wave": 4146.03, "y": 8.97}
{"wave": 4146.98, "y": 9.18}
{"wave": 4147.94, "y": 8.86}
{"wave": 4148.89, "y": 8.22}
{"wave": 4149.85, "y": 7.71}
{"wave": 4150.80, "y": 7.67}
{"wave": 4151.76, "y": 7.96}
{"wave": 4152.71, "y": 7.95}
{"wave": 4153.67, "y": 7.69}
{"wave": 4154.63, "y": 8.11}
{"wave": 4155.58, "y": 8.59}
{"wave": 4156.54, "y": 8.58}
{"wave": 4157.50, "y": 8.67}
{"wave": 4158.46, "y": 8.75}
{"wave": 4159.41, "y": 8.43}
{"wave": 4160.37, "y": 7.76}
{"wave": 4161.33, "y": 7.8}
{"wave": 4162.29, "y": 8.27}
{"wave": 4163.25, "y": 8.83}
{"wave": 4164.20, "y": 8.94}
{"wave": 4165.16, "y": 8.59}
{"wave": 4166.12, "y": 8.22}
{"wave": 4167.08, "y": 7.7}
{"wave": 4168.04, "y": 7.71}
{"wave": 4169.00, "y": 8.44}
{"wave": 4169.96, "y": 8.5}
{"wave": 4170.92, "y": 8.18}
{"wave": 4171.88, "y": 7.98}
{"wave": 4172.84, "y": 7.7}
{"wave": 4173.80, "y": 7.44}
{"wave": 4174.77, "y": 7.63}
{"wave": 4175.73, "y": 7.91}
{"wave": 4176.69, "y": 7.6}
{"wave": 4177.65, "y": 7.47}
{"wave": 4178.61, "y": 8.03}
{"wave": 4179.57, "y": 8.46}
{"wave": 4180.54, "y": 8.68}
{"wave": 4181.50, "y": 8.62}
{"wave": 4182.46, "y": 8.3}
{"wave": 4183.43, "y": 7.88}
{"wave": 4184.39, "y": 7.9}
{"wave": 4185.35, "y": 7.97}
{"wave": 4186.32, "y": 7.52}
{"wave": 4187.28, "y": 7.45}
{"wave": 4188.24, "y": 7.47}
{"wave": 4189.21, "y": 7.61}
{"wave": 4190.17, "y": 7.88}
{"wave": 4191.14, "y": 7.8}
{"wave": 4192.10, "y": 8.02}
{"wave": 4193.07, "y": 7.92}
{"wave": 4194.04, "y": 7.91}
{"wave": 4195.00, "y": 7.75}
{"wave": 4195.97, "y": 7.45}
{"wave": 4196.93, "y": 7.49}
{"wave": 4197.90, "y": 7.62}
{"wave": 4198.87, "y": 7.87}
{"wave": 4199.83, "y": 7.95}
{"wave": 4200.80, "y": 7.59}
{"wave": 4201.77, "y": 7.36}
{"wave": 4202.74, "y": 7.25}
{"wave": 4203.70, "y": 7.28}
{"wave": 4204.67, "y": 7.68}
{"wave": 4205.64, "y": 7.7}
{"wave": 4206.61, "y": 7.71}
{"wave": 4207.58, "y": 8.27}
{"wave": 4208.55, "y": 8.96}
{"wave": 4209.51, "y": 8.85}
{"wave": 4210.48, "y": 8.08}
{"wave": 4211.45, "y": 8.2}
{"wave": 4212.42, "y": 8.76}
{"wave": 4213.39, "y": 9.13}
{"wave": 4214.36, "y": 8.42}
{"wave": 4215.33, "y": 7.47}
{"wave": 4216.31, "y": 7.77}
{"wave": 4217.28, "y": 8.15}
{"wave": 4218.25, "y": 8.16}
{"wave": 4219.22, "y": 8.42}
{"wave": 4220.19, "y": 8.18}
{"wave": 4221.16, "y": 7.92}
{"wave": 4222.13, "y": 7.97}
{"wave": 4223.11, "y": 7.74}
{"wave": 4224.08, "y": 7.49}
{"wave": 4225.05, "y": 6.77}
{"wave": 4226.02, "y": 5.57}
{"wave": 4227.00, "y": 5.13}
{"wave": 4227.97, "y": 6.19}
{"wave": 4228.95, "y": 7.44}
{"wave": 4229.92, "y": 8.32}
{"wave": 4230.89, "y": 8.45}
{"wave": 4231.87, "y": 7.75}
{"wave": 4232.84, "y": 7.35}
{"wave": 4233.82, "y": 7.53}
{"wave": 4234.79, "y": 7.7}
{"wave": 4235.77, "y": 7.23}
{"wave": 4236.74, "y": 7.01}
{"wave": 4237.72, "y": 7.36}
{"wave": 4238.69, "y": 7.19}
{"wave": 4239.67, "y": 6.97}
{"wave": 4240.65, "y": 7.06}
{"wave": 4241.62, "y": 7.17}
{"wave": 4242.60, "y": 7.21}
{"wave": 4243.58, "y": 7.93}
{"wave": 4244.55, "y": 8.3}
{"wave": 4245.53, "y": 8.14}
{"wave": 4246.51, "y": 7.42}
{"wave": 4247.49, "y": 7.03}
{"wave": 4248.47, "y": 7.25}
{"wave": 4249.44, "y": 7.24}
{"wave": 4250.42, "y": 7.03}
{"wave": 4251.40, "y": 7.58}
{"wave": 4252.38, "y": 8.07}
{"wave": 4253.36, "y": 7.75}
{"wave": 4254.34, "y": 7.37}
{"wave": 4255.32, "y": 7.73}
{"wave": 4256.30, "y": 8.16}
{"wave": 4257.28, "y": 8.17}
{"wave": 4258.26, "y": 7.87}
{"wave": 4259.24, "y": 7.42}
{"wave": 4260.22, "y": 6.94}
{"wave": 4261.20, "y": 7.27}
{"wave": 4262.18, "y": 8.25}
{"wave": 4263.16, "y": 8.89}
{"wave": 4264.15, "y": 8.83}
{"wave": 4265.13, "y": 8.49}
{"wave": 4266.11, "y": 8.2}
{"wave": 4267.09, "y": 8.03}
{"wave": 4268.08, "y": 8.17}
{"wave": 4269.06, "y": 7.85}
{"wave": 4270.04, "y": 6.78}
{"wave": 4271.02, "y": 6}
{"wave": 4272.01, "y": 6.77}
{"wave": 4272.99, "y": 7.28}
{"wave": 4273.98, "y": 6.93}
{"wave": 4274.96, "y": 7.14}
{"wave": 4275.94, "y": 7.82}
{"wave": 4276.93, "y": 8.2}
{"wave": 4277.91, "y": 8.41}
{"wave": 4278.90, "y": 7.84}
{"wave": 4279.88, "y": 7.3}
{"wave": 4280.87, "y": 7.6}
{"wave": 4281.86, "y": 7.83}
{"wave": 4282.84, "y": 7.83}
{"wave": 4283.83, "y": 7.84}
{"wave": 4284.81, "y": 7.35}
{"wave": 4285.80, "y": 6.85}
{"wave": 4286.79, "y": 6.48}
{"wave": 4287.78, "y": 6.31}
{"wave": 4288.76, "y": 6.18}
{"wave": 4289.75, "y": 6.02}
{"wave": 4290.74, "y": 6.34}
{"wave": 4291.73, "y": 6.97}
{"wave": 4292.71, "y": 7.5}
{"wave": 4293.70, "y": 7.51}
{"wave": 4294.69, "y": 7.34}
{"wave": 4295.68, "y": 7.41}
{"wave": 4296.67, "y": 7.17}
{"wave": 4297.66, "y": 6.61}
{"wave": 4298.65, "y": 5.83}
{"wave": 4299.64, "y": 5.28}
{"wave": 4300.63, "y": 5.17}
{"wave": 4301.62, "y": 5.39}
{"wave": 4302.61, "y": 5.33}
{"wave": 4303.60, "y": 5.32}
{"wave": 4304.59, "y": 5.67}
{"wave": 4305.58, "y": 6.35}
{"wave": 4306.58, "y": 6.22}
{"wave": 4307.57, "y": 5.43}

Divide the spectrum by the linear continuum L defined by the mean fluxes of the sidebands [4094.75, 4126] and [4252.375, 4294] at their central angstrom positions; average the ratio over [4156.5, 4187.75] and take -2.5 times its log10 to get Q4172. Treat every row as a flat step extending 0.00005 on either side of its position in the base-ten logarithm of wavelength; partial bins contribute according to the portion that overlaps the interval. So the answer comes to -0.08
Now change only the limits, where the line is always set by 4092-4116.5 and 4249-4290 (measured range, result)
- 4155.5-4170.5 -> -0.134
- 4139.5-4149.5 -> -0.131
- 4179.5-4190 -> -0.078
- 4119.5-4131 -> -0.112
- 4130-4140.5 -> -0.110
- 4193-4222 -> -0.075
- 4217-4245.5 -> 0.005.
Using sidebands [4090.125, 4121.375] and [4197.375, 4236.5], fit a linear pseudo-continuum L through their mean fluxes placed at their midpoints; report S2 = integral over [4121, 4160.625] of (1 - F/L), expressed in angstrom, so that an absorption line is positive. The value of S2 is -2.6 angstrom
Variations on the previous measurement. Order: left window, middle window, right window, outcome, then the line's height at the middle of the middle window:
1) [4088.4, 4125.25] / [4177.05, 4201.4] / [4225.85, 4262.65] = -1.1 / 7.53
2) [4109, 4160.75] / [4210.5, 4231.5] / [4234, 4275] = 0.1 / 7.72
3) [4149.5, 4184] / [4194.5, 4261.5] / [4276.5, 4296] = 0.4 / 7.68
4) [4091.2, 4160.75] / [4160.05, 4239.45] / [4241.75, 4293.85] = -1.4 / 7.69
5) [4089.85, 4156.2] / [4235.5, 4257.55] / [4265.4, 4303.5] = -0.8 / 7.21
